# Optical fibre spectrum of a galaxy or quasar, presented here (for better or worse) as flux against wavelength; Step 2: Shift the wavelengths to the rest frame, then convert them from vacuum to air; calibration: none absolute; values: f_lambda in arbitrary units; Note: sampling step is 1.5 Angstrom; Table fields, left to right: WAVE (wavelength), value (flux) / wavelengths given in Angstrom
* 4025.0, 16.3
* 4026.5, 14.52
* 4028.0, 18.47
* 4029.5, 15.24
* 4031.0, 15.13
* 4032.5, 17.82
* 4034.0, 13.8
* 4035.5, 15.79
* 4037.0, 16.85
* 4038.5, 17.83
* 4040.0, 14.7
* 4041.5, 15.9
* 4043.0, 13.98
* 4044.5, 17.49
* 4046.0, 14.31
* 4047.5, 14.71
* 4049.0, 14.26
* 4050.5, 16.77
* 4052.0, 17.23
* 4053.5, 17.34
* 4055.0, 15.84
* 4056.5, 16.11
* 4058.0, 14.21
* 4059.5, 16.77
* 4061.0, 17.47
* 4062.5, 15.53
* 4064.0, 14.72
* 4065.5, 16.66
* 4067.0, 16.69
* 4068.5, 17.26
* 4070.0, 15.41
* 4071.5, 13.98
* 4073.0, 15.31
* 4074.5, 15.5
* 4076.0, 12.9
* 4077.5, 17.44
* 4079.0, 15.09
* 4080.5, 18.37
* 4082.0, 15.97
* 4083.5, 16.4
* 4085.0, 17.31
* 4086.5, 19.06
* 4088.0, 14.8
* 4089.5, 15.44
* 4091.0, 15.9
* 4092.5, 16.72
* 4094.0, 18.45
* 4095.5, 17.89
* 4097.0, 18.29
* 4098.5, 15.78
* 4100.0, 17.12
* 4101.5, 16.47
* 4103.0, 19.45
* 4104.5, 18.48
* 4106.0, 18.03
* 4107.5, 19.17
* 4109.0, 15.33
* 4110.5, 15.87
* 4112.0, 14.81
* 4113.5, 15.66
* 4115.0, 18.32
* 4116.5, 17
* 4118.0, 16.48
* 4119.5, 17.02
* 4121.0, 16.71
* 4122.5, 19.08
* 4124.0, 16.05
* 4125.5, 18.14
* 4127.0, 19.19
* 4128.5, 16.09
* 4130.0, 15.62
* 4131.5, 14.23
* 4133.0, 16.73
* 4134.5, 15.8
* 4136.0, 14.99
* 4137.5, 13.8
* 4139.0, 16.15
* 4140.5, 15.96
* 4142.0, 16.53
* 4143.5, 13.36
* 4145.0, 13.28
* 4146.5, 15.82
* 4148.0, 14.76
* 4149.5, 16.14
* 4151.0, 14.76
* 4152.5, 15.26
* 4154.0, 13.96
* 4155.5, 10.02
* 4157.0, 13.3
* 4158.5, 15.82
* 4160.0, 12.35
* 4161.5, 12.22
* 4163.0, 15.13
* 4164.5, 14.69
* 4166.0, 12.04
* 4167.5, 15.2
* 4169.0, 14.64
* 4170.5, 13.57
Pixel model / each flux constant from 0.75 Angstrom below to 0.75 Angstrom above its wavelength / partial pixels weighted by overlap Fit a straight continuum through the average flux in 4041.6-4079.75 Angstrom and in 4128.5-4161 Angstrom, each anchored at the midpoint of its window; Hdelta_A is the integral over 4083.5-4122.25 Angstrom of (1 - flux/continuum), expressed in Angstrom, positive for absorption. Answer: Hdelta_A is -4.6 Angstrom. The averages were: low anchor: 15.7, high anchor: 14.7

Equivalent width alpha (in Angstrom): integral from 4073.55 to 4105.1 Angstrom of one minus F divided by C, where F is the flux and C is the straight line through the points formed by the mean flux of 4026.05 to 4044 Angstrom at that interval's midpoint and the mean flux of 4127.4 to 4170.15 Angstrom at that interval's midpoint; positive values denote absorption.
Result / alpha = -3.1 Angstrom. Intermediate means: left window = 15.9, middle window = 16.8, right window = 14.6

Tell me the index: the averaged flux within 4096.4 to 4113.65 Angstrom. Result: 17.1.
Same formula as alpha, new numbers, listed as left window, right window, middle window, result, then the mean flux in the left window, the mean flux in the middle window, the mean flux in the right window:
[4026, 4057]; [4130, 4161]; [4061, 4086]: -0.74 Angstrom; 15.9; 16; 14.7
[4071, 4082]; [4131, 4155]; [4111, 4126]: -1.62 Angstrom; 15.6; 16.9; 15.1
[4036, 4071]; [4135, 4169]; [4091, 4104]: -1.86 Angstrom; 16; 17.4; 14.4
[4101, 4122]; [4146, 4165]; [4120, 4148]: -0.63 Angstrom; 17.1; 16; 14.1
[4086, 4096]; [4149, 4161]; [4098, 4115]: -0.95 Angstrom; 16.8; 17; 13.9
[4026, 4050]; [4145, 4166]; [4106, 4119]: -1.78 Angstrom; 15.7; 16.7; 14.1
